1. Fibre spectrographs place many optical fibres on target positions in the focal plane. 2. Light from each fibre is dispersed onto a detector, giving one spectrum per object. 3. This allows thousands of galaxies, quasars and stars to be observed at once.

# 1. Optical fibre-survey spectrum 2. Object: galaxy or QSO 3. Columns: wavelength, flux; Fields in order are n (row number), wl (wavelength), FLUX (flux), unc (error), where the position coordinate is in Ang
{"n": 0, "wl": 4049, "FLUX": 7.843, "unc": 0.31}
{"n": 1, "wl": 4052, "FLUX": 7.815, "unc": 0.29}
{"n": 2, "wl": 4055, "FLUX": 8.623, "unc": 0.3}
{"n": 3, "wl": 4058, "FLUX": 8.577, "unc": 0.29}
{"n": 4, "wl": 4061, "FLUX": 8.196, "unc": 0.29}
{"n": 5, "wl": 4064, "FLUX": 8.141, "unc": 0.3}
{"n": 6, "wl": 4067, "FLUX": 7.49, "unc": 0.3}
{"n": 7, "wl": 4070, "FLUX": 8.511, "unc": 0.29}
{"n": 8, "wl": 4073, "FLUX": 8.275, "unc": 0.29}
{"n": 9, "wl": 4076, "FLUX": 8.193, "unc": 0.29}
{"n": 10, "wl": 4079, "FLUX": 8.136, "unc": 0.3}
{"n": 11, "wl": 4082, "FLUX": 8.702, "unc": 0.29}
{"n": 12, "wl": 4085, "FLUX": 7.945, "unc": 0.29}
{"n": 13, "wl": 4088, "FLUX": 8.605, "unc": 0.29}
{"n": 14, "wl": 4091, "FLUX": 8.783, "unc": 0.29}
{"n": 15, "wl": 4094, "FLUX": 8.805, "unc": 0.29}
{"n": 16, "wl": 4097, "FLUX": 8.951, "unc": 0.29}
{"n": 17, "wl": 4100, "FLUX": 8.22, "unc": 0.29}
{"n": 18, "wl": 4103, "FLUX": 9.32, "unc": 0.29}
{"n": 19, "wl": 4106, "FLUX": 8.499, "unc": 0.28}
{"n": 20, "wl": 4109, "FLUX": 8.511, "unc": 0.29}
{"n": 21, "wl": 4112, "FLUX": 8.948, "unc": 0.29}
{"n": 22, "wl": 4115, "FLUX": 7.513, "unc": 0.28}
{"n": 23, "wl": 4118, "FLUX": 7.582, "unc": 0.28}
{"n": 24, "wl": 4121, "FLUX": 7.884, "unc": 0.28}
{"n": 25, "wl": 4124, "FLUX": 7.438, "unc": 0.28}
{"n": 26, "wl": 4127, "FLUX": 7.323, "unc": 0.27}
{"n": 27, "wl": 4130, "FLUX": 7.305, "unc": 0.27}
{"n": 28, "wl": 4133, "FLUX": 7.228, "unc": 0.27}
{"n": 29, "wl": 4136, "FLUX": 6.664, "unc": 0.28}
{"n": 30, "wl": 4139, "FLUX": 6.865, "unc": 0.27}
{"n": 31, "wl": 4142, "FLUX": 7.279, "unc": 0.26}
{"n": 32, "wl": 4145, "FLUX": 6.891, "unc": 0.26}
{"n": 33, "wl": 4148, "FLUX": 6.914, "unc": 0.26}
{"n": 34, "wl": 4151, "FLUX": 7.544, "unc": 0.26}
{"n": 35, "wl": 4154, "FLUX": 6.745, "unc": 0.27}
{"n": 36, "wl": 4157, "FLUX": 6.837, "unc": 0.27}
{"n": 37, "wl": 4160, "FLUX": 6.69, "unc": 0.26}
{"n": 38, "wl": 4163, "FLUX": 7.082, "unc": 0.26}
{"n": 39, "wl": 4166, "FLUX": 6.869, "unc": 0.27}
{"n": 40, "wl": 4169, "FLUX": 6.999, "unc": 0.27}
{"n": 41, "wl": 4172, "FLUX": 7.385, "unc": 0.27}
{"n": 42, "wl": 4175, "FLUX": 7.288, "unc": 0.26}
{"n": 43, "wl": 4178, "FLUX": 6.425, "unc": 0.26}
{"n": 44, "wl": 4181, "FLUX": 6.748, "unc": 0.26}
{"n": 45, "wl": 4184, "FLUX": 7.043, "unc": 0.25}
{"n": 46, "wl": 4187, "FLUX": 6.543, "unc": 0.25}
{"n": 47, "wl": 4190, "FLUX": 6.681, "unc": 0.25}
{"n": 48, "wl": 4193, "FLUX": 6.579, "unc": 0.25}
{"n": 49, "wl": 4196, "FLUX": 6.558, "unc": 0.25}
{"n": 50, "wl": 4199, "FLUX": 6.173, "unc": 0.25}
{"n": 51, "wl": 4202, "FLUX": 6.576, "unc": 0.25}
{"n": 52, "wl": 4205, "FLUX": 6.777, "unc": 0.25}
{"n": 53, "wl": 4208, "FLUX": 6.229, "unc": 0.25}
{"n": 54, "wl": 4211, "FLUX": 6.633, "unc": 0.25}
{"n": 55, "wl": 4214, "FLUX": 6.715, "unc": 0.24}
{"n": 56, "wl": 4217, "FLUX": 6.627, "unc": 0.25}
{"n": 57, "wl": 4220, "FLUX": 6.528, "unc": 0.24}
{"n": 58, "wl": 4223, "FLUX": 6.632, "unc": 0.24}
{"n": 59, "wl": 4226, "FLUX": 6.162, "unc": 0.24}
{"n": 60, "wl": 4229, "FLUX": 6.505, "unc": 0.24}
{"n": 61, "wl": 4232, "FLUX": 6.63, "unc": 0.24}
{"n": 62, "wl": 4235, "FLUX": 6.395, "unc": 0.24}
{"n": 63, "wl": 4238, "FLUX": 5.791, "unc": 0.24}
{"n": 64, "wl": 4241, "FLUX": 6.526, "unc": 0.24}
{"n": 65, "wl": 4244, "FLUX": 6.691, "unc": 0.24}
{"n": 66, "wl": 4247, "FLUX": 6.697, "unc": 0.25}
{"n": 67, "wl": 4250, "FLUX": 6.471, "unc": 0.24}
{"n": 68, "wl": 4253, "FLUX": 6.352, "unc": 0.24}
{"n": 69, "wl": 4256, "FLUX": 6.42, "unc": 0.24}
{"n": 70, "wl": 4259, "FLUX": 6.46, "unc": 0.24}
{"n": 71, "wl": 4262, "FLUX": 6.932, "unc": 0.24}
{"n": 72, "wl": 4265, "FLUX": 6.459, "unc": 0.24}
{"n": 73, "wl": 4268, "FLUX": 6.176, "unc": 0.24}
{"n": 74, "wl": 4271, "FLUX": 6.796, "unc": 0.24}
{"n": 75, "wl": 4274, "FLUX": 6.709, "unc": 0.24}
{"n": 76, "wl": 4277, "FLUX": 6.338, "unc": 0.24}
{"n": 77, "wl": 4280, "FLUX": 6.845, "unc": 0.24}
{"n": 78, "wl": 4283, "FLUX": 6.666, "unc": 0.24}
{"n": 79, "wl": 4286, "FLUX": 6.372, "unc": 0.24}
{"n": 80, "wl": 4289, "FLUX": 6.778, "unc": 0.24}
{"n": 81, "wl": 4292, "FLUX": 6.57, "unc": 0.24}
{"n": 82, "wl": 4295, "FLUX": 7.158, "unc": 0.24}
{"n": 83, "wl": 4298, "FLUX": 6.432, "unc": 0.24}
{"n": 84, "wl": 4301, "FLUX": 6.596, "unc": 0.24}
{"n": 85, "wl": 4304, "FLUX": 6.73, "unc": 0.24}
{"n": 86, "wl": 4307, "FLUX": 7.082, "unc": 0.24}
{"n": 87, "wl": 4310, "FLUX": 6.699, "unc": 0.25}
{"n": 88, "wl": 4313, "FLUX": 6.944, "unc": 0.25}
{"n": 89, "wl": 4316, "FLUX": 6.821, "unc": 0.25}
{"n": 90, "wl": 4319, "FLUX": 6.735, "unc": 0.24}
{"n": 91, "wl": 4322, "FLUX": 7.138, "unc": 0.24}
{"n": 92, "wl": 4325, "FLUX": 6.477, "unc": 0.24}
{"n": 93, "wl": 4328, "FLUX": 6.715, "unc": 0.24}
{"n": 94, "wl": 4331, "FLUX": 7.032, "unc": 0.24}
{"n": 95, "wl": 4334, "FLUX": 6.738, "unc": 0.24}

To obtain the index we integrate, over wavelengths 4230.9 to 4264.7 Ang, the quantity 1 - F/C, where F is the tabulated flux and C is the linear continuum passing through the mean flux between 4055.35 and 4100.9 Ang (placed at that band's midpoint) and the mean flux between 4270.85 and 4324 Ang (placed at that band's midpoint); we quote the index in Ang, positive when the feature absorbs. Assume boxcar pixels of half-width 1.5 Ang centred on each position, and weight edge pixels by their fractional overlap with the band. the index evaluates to 2.97 Ang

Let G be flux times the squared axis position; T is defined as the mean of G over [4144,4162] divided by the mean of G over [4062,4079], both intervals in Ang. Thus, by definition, 0.89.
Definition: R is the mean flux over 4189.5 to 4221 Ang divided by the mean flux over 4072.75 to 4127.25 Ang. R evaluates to 0.8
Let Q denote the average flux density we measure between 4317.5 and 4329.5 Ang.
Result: 6.77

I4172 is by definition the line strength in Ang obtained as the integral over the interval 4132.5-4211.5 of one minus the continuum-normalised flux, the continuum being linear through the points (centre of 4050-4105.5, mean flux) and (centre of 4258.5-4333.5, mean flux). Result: 8.8 Ang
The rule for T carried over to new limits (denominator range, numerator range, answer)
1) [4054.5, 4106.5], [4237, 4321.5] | 0.86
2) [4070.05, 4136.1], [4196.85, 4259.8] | 0.84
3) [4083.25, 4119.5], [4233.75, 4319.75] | 0.85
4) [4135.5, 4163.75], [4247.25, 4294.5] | 1.00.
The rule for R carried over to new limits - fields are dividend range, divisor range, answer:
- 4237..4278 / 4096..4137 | 0.82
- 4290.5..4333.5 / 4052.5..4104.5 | 0.81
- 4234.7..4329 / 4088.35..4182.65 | 0.88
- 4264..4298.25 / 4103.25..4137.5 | 0.85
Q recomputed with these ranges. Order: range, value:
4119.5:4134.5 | 7.44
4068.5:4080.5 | 8.28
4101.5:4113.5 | 8.82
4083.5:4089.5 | 8.28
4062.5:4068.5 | 7.82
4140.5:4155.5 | 7.07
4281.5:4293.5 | 6.6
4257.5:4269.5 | 6.51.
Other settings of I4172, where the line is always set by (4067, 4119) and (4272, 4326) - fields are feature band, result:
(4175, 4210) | 4.6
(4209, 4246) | 4.2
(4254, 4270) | 1.2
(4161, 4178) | 1.6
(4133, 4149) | 2.1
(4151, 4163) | 1.5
